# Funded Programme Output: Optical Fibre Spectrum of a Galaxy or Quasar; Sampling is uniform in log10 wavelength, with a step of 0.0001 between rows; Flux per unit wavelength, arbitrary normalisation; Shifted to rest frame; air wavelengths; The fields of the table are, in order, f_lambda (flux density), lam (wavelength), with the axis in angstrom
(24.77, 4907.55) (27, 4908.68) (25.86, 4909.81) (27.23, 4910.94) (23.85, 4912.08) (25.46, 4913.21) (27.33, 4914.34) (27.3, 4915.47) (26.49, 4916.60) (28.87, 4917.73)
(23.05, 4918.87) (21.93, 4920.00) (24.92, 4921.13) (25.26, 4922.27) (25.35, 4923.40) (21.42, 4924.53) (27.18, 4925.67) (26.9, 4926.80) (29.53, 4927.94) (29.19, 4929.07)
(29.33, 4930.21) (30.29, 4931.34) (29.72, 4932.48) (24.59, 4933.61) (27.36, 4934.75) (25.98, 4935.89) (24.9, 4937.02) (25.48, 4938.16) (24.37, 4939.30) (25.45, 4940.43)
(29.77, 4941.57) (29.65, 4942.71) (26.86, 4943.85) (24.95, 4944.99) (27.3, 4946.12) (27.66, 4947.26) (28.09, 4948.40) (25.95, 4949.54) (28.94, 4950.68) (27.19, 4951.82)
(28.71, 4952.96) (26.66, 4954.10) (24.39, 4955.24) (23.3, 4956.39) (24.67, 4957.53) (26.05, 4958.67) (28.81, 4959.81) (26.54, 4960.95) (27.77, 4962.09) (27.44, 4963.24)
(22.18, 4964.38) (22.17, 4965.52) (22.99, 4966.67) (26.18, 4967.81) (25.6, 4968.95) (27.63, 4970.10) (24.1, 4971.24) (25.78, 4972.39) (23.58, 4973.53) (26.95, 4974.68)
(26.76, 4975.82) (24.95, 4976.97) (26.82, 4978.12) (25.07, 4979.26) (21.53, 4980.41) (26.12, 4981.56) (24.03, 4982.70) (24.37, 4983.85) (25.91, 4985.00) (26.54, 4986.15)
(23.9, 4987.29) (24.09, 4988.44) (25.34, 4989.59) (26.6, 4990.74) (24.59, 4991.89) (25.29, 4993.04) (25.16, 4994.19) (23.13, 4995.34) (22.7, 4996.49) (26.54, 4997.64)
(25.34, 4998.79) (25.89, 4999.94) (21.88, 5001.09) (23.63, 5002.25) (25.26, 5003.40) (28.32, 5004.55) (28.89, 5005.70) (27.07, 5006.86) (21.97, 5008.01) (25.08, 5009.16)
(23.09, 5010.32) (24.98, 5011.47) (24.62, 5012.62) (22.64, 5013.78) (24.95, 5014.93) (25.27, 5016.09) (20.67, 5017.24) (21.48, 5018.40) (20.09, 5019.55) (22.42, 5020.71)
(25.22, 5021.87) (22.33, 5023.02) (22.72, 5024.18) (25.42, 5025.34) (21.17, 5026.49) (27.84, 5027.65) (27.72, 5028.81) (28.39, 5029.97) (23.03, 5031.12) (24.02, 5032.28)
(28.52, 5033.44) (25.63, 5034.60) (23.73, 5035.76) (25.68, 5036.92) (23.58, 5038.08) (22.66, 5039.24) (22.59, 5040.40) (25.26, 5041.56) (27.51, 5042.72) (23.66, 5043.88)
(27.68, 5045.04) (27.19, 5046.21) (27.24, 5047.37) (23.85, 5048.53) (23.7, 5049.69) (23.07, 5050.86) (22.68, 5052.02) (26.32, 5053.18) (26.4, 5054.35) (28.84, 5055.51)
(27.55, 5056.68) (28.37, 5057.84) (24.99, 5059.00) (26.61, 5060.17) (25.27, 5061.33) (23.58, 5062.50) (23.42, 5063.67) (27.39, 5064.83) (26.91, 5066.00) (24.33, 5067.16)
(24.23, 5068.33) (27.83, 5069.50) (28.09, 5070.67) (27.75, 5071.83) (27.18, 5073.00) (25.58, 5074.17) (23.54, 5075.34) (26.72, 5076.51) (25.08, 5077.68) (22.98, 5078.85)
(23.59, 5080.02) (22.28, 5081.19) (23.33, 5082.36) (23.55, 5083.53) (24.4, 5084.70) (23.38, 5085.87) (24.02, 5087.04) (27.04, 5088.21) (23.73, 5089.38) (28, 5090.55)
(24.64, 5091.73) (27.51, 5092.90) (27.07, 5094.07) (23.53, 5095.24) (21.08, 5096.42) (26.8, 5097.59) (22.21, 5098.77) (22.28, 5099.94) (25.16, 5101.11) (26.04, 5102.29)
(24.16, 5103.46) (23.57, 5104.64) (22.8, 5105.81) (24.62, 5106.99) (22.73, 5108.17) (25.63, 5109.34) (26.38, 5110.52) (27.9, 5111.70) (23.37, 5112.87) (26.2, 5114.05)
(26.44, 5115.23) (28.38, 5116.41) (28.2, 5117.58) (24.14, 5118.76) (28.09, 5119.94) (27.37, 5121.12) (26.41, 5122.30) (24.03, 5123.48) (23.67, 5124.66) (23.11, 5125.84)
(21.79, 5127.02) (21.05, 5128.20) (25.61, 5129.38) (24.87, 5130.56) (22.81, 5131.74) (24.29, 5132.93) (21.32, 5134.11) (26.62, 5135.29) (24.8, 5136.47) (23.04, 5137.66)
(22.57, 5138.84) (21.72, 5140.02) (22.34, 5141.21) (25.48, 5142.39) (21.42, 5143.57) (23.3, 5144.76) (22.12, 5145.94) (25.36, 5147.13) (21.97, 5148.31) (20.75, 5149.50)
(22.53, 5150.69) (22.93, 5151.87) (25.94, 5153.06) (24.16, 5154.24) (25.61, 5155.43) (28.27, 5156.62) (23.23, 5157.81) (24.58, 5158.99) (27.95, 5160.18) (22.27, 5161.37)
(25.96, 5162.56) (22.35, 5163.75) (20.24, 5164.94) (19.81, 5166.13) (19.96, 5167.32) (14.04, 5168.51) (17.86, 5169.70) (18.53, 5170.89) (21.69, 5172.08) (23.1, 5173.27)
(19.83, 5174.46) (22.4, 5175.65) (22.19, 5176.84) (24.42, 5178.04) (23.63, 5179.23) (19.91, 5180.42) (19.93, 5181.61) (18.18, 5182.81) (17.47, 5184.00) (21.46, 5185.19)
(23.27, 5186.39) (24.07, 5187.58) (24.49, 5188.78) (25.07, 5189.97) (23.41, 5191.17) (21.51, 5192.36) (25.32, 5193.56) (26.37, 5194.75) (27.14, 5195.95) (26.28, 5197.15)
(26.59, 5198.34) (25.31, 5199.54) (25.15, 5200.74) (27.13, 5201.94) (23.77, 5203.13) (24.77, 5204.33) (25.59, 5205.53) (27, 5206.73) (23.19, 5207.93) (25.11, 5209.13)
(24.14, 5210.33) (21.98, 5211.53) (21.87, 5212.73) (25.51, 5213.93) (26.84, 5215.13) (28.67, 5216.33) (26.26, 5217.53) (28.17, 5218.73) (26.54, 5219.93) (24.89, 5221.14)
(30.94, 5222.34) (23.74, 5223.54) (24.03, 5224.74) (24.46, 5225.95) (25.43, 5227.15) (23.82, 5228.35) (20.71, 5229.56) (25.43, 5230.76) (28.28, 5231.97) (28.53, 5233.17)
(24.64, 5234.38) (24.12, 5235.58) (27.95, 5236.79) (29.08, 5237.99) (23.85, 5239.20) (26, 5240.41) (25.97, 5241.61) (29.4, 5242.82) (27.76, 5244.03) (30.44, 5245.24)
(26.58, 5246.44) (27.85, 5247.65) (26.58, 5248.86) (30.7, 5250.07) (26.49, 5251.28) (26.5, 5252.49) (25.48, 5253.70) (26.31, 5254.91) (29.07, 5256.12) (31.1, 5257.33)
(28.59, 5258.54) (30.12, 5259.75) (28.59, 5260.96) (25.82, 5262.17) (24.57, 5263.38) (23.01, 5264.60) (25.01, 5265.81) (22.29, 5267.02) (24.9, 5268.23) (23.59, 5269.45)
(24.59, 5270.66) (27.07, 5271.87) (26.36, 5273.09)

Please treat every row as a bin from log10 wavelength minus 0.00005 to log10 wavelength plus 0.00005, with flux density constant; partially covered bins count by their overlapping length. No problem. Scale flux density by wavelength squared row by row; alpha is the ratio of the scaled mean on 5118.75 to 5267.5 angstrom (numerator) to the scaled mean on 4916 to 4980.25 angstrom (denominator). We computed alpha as 1.03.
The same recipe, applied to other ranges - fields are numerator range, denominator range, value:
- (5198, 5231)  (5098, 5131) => 1.05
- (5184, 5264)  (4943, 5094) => 1.11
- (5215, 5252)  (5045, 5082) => 1.11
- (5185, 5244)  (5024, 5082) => 1.07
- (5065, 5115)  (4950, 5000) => 1.03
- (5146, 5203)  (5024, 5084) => 0.95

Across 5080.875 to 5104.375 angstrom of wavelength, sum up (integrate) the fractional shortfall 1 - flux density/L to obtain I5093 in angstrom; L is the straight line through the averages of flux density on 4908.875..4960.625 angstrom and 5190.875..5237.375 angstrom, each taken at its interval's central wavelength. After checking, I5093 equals 1.2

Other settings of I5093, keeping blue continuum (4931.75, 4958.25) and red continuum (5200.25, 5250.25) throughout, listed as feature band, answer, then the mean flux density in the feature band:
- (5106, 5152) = 3.5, 24.2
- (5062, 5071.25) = 0.2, 25.7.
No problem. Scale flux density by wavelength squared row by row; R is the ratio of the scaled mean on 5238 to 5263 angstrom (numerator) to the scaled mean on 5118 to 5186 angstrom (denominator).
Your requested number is 1.3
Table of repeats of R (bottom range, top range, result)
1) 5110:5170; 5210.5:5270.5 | 1.15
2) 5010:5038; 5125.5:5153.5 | 1.00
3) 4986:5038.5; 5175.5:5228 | 1.07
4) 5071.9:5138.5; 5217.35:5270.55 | 1.13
